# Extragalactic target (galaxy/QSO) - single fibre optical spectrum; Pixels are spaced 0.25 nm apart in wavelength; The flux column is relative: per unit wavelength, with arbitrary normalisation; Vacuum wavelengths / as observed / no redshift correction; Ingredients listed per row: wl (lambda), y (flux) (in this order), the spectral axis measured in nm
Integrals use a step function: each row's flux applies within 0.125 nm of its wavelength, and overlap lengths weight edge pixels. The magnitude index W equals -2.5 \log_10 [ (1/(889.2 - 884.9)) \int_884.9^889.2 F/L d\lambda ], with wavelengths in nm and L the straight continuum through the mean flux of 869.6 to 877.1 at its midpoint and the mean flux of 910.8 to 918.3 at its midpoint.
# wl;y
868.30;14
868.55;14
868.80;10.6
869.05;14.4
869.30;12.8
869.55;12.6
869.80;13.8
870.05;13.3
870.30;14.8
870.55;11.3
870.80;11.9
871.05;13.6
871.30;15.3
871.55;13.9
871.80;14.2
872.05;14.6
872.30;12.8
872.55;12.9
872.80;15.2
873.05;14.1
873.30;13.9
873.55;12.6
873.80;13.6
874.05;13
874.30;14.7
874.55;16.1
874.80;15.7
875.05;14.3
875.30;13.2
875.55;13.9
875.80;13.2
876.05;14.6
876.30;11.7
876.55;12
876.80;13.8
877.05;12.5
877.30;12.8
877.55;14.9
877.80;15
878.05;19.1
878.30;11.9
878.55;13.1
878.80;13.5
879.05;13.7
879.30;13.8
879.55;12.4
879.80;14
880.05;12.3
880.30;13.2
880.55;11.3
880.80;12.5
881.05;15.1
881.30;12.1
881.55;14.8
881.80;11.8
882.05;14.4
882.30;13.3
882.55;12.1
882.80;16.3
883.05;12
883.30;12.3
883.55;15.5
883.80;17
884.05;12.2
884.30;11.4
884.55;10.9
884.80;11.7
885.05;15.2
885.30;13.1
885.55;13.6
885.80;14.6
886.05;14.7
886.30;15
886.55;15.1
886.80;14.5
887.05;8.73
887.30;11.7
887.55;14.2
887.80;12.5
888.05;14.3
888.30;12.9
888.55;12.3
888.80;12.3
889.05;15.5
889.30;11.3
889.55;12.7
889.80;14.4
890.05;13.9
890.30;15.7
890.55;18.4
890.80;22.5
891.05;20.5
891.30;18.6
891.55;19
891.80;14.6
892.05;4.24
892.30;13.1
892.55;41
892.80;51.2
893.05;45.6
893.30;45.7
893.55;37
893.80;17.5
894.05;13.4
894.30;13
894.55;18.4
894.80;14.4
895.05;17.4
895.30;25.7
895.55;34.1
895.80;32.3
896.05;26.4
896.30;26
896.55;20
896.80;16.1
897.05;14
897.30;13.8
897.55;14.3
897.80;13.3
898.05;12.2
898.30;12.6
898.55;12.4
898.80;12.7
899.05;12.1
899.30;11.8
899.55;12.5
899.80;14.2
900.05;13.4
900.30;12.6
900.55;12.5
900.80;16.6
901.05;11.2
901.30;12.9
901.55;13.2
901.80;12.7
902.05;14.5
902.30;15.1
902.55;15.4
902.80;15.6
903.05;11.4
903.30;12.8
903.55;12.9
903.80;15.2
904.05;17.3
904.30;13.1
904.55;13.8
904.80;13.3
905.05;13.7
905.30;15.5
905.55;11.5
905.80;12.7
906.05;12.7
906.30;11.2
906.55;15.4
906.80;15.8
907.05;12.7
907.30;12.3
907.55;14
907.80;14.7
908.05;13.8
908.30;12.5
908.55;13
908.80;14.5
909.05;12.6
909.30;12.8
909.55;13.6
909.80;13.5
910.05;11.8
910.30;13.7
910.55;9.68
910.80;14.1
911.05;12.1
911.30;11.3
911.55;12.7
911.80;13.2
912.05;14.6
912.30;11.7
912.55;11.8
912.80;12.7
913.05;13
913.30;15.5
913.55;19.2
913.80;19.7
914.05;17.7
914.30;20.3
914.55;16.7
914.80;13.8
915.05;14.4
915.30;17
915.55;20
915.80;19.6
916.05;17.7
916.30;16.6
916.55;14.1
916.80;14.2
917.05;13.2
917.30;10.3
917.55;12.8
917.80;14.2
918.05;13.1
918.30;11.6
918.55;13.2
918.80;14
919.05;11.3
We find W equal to 0.04 mag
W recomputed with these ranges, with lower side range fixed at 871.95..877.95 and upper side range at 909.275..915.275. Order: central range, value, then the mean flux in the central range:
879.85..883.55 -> 0.05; 13.2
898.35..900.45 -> 0.11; 12.7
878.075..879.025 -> 0.02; 13.6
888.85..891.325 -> -0.16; 16.1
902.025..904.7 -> -0.01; 14.3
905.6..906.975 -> 0.06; 13.4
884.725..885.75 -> 0.03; 13.6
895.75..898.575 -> -0.24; 17.6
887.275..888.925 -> 0.08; 13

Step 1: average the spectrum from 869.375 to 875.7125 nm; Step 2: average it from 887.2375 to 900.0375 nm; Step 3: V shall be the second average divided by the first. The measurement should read 1.36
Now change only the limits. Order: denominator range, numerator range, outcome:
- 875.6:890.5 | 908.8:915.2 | 1.05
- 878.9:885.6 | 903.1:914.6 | 1.04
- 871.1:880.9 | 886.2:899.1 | 1.36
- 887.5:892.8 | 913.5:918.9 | 0.93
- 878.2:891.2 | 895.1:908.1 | 1.10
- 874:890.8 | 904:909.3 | 0.99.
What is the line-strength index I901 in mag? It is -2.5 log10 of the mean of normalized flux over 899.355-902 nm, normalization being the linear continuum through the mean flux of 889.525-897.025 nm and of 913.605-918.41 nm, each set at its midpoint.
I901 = 0.48 mag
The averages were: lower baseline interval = 22.8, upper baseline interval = 15.7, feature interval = 13.2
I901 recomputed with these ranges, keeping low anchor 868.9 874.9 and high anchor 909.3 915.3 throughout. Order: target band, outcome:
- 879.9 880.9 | 0.13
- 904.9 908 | 0.05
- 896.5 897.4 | -0.12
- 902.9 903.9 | 0.08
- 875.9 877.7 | 0.05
